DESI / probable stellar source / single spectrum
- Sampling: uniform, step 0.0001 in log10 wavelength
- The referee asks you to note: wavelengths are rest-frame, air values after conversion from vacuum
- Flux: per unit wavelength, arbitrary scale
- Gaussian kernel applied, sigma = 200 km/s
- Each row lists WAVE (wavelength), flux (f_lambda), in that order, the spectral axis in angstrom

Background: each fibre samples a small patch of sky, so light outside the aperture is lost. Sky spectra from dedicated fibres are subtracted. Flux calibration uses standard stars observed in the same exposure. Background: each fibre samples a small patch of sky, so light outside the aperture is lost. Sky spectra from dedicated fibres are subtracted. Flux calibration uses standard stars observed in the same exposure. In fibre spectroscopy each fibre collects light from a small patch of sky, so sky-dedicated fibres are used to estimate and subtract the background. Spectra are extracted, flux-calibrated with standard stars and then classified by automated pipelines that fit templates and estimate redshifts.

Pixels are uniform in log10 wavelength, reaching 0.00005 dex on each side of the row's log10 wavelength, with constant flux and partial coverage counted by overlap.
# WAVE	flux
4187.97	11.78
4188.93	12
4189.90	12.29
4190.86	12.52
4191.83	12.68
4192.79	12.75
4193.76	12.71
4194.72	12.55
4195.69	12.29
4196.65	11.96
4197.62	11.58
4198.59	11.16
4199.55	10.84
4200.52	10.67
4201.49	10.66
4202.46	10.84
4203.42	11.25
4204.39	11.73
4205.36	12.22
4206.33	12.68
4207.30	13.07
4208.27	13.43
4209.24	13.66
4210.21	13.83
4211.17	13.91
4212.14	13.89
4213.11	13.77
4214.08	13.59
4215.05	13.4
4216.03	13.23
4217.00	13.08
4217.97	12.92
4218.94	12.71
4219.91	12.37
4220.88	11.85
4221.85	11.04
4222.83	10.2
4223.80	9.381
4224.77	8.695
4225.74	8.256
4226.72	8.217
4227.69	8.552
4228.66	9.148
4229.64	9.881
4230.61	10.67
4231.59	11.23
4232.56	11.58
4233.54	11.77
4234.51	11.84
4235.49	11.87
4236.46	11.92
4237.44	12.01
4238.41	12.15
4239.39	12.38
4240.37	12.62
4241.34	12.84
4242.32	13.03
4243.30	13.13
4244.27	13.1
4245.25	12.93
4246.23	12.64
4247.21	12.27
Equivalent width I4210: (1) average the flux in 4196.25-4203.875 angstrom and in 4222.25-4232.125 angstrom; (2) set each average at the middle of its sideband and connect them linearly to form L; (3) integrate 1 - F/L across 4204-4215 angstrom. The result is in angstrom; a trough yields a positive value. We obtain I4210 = -2.88 angstrom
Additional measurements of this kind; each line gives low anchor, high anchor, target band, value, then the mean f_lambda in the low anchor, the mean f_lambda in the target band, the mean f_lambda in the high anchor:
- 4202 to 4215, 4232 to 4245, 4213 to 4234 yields 2.6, 12.9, 11.1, 12.3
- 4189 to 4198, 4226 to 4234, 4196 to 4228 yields -1.7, 12.4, 11.8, 10.1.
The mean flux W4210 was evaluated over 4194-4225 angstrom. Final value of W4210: 12.2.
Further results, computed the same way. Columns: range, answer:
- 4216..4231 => 10.6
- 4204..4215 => 13.3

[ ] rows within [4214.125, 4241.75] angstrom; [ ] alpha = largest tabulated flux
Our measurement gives 13.4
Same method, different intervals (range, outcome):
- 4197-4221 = 13.91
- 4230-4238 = 12.01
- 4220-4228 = 11.85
